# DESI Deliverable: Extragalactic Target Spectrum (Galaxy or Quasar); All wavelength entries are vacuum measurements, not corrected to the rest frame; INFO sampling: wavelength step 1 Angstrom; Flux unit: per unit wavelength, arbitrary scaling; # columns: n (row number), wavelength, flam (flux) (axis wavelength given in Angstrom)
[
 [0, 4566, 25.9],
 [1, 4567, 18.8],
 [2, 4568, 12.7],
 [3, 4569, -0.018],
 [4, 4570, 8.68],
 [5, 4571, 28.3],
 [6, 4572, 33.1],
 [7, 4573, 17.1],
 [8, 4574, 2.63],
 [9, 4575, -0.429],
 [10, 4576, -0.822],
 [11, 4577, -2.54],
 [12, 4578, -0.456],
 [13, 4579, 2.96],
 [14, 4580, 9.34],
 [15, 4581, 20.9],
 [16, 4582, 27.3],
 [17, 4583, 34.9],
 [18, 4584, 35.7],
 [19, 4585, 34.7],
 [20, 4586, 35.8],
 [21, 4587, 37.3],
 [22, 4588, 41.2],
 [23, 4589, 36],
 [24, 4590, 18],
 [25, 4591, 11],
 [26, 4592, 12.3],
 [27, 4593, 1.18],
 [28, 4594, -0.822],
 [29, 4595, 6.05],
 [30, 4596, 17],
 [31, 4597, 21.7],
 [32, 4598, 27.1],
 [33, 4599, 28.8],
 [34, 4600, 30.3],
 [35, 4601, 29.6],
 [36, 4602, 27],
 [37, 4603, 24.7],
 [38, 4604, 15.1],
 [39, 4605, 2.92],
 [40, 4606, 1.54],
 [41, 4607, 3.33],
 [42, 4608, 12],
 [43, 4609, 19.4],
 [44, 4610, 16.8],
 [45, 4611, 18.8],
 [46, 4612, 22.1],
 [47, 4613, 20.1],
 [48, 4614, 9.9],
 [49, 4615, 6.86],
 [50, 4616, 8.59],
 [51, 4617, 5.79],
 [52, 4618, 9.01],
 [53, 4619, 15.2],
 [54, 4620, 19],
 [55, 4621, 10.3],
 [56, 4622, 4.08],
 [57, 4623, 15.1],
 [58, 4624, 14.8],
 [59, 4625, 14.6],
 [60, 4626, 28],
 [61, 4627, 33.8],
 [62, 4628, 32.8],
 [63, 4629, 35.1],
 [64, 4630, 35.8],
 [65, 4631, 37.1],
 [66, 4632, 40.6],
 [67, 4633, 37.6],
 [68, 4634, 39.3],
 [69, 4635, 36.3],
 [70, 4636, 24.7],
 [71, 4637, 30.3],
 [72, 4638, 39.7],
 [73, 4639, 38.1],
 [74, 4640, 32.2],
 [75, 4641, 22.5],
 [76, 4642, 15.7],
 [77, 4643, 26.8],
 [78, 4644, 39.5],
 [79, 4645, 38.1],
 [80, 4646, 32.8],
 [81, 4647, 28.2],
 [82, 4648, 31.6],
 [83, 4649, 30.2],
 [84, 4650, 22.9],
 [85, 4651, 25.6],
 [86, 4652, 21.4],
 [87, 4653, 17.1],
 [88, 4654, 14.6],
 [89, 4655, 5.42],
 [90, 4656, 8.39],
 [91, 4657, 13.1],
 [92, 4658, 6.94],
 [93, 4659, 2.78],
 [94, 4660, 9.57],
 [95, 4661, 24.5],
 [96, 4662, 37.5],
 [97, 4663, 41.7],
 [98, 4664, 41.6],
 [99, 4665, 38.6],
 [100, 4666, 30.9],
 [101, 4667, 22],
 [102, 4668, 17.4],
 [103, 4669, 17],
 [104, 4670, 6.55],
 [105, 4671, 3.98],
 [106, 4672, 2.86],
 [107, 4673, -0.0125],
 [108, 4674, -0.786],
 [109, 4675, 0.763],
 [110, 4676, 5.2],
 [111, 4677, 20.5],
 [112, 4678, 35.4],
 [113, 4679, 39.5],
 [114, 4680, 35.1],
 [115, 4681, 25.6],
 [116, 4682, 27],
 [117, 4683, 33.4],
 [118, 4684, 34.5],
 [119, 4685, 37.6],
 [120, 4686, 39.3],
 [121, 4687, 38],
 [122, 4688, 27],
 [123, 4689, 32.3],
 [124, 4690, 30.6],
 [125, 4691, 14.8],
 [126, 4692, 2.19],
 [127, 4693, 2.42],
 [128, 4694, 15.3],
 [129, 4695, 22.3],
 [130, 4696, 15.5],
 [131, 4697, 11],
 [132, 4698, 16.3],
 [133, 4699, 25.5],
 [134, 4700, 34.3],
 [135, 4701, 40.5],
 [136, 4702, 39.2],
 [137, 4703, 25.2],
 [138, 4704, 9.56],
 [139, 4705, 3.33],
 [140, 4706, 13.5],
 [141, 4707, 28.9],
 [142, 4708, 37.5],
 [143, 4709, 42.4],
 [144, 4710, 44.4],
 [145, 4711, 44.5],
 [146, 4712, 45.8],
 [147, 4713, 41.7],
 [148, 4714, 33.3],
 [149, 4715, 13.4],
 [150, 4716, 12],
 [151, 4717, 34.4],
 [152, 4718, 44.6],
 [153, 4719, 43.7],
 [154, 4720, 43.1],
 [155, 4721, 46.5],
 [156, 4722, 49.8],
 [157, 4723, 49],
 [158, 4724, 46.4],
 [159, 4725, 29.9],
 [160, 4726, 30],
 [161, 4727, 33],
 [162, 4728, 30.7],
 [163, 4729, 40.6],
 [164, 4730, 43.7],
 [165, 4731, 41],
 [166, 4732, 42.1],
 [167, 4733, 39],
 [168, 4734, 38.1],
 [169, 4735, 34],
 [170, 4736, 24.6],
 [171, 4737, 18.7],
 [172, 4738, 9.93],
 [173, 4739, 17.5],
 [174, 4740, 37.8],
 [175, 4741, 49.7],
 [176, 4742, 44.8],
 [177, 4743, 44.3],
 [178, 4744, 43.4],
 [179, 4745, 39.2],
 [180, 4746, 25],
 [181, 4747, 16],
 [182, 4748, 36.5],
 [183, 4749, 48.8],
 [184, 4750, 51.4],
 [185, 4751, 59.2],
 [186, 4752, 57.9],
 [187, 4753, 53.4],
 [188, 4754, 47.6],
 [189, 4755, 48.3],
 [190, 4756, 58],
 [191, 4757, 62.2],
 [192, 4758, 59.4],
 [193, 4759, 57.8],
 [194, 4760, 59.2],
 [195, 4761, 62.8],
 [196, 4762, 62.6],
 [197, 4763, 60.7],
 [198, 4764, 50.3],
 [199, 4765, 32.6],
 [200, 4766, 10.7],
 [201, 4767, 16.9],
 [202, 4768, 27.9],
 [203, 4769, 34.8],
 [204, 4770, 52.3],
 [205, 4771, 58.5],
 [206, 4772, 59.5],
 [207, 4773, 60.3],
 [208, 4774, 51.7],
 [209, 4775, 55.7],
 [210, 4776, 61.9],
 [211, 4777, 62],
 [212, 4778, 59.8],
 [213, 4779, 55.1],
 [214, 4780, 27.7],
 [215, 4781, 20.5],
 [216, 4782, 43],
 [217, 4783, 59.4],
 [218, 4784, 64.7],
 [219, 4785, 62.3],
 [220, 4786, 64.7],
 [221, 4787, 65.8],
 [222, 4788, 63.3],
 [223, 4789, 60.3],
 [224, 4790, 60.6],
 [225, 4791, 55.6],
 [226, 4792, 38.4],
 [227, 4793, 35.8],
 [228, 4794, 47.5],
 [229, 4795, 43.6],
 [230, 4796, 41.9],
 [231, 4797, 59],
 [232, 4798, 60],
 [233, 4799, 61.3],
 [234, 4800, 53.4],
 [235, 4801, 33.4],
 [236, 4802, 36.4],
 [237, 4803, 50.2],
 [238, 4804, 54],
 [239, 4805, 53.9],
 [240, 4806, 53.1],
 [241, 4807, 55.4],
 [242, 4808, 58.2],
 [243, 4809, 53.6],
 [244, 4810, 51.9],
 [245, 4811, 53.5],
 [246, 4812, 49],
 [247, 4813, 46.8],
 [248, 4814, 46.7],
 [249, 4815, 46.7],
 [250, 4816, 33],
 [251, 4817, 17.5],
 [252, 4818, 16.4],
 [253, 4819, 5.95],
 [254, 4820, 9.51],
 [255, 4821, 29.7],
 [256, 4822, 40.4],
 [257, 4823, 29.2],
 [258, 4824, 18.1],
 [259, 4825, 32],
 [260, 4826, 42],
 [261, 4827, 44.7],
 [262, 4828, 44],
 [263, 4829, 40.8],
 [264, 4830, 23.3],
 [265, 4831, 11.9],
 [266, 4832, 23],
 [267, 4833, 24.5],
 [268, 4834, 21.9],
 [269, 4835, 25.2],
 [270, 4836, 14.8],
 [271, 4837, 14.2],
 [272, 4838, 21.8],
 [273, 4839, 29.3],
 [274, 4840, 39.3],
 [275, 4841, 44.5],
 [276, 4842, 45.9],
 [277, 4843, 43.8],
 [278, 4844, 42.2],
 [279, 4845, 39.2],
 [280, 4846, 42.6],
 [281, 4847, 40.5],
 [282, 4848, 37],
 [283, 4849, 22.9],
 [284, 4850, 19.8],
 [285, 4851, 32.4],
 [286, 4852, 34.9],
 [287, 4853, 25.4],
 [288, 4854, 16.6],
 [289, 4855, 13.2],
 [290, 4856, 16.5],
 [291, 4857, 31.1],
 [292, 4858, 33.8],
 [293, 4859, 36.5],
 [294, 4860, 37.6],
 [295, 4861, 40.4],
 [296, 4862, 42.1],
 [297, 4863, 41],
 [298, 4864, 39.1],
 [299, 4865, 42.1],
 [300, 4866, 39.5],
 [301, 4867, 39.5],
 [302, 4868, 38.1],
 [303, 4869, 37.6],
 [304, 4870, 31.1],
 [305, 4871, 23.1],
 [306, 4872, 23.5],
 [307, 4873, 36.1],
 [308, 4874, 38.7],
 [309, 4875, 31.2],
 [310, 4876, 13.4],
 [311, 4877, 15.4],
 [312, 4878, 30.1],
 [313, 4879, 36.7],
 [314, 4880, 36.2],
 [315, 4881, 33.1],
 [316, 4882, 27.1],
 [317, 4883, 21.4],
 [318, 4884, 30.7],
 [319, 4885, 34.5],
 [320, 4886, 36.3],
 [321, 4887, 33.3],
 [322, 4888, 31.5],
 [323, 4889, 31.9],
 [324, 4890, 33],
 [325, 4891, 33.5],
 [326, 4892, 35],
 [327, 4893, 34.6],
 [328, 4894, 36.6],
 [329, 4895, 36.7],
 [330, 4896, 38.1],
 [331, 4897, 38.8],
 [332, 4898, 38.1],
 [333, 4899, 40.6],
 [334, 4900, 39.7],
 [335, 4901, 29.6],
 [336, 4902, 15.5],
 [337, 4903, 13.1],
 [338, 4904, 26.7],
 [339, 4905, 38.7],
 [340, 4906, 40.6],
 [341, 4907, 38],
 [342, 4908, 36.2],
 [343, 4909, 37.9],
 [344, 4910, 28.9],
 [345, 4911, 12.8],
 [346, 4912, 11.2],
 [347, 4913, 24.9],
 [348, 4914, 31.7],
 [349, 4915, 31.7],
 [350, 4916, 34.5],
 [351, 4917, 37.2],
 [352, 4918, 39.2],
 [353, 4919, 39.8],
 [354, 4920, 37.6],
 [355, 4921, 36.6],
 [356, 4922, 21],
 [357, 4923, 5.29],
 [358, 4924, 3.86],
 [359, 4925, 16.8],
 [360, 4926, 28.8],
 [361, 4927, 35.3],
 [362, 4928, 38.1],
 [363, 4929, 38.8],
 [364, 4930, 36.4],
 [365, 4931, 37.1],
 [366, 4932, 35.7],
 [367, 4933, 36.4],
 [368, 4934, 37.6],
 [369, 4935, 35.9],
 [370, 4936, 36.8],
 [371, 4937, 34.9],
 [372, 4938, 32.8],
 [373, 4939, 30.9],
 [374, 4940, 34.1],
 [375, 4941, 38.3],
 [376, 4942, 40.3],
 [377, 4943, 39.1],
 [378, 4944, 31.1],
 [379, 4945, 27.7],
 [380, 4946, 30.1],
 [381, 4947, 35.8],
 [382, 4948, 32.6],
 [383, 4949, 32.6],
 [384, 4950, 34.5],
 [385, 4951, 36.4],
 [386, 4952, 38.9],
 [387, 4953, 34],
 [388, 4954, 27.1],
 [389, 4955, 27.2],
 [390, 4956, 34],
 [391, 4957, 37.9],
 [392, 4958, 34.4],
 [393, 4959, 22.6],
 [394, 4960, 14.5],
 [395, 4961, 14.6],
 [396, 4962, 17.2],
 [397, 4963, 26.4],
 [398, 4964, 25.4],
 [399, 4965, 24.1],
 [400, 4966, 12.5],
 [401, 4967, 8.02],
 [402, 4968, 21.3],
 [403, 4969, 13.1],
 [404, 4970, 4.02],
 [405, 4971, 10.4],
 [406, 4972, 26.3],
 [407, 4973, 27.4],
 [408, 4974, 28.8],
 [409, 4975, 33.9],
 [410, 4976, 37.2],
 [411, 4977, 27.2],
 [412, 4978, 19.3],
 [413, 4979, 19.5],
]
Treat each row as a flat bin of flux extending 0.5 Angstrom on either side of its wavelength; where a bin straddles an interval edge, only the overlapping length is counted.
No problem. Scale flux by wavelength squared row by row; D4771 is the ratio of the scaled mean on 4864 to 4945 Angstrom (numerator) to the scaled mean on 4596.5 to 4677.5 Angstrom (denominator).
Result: 1.71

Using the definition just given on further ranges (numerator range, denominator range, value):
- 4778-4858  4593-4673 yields 1.99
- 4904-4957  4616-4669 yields 1.47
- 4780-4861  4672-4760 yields 1.23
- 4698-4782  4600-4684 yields 1.94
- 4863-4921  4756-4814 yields 0.66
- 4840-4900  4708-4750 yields 0.97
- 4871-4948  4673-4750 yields 1.13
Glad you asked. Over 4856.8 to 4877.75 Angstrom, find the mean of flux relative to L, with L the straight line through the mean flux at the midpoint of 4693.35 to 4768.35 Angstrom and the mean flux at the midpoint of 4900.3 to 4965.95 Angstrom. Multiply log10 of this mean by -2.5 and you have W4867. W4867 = -0.05 mag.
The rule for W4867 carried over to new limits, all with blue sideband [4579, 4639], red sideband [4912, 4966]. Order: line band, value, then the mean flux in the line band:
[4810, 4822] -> -0.22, 33.4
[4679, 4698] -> -0.04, 24.8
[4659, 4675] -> 0.25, 18.4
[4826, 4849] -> -0.16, 32.5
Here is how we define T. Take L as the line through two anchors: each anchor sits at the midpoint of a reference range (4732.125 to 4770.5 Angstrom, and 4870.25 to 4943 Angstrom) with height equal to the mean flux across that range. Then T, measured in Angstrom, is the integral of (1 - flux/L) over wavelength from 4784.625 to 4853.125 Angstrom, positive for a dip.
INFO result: -3.8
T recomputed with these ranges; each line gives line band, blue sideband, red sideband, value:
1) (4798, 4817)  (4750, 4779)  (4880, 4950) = -1.2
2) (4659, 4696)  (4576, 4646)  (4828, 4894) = 3.1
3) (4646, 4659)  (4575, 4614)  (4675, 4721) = 2.6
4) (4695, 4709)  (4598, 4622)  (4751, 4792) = 4.9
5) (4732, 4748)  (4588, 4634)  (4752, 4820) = 3.3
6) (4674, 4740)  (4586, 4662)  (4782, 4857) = -0.7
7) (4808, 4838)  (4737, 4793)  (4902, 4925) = 6.4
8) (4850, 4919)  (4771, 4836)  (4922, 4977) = 6.7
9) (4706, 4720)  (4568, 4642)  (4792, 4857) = -3.7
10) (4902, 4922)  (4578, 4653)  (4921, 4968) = -1.4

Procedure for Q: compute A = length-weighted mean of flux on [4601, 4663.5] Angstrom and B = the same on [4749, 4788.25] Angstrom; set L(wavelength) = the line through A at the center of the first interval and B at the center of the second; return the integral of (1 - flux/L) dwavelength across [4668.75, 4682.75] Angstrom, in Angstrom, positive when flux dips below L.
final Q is 7.04 Angstrom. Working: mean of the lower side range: 21.9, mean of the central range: 15.9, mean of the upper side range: 51.7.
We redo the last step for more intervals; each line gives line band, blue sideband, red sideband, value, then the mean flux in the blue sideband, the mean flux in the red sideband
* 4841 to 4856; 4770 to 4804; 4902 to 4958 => 3.9 Angstrom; 52.5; 31.7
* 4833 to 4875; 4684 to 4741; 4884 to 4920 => -0.4 Angstrom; 30.7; 32.6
